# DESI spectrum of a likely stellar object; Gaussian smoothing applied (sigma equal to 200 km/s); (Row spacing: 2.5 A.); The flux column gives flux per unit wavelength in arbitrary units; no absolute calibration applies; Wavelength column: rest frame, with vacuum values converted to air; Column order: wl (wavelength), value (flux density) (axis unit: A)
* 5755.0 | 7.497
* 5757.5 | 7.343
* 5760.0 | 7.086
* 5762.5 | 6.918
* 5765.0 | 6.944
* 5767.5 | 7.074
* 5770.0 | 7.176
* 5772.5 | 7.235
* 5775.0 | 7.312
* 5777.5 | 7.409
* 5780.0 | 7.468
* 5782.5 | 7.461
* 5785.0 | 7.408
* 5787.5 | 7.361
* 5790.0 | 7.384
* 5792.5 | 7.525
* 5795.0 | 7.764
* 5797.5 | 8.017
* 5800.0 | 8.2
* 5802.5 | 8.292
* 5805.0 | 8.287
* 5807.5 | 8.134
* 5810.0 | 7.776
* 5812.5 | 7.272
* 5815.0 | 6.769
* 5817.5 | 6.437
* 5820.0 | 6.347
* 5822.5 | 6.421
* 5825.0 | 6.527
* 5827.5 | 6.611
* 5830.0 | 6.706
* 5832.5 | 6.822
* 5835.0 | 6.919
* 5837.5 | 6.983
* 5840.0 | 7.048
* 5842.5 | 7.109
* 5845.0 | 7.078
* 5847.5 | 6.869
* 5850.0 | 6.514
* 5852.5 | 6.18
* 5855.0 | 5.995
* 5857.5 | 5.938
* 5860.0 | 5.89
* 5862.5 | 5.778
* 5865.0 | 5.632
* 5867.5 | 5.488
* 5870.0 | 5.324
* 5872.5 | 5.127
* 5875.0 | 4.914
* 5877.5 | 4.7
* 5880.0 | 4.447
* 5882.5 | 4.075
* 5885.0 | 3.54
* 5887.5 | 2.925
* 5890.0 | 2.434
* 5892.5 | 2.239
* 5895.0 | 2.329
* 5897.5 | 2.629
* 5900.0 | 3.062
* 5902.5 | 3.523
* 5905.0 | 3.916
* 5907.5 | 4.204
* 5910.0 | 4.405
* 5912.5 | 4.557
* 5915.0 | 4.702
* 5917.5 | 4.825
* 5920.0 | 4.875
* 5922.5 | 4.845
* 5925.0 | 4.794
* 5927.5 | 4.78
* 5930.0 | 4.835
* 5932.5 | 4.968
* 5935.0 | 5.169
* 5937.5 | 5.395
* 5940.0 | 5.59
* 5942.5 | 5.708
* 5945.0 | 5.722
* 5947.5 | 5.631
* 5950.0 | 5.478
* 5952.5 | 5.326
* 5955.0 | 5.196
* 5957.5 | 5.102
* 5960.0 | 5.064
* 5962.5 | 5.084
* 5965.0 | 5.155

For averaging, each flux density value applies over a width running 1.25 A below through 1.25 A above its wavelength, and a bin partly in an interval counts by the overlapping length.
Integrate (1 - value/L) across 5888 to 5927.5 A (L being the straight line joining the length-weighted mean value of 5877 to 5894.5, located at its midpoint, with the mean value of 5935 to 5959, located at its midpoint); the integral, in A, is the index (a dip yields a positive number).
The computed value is 3.25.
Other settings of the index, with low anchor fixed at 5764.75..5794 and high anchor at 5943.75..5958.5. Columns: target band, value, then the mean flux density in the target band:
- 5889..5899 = 5.99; 2.42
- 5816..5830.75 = 0.72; 6.51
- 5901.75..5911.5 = 3.06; 4.05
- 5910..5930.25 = 3.54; 4.75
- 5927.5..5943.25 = 1.02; 5.22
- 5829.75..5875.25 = 1.96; 6.25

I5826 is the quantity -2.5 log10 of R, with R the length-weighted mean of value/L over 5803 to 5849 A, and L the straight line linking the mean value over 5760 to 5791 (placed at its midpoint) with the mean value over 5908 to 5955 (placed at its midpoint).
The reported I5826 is -0.08 mag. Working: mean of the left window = 7.25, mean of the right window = 5.08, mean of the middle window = 7.02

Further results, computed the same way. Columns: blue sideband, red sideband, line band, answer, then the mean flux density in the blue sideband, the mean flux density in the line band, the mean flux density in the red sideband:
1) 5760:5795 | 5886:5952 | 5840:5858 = -0.134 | 7.29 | 6.59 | 4.37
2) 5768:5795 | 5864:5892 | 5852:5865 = -0.190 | 7.38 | 5.91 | 4.35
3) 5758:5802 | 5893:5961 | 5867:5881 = 0.138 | 7.41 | 4.98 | 4.66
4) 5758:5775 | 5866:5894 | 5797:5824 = -0.240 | 7.1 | 7.43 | 4.11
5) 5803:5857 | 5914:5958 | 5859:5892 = 0.329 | 6.9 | 4.57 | 5.17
